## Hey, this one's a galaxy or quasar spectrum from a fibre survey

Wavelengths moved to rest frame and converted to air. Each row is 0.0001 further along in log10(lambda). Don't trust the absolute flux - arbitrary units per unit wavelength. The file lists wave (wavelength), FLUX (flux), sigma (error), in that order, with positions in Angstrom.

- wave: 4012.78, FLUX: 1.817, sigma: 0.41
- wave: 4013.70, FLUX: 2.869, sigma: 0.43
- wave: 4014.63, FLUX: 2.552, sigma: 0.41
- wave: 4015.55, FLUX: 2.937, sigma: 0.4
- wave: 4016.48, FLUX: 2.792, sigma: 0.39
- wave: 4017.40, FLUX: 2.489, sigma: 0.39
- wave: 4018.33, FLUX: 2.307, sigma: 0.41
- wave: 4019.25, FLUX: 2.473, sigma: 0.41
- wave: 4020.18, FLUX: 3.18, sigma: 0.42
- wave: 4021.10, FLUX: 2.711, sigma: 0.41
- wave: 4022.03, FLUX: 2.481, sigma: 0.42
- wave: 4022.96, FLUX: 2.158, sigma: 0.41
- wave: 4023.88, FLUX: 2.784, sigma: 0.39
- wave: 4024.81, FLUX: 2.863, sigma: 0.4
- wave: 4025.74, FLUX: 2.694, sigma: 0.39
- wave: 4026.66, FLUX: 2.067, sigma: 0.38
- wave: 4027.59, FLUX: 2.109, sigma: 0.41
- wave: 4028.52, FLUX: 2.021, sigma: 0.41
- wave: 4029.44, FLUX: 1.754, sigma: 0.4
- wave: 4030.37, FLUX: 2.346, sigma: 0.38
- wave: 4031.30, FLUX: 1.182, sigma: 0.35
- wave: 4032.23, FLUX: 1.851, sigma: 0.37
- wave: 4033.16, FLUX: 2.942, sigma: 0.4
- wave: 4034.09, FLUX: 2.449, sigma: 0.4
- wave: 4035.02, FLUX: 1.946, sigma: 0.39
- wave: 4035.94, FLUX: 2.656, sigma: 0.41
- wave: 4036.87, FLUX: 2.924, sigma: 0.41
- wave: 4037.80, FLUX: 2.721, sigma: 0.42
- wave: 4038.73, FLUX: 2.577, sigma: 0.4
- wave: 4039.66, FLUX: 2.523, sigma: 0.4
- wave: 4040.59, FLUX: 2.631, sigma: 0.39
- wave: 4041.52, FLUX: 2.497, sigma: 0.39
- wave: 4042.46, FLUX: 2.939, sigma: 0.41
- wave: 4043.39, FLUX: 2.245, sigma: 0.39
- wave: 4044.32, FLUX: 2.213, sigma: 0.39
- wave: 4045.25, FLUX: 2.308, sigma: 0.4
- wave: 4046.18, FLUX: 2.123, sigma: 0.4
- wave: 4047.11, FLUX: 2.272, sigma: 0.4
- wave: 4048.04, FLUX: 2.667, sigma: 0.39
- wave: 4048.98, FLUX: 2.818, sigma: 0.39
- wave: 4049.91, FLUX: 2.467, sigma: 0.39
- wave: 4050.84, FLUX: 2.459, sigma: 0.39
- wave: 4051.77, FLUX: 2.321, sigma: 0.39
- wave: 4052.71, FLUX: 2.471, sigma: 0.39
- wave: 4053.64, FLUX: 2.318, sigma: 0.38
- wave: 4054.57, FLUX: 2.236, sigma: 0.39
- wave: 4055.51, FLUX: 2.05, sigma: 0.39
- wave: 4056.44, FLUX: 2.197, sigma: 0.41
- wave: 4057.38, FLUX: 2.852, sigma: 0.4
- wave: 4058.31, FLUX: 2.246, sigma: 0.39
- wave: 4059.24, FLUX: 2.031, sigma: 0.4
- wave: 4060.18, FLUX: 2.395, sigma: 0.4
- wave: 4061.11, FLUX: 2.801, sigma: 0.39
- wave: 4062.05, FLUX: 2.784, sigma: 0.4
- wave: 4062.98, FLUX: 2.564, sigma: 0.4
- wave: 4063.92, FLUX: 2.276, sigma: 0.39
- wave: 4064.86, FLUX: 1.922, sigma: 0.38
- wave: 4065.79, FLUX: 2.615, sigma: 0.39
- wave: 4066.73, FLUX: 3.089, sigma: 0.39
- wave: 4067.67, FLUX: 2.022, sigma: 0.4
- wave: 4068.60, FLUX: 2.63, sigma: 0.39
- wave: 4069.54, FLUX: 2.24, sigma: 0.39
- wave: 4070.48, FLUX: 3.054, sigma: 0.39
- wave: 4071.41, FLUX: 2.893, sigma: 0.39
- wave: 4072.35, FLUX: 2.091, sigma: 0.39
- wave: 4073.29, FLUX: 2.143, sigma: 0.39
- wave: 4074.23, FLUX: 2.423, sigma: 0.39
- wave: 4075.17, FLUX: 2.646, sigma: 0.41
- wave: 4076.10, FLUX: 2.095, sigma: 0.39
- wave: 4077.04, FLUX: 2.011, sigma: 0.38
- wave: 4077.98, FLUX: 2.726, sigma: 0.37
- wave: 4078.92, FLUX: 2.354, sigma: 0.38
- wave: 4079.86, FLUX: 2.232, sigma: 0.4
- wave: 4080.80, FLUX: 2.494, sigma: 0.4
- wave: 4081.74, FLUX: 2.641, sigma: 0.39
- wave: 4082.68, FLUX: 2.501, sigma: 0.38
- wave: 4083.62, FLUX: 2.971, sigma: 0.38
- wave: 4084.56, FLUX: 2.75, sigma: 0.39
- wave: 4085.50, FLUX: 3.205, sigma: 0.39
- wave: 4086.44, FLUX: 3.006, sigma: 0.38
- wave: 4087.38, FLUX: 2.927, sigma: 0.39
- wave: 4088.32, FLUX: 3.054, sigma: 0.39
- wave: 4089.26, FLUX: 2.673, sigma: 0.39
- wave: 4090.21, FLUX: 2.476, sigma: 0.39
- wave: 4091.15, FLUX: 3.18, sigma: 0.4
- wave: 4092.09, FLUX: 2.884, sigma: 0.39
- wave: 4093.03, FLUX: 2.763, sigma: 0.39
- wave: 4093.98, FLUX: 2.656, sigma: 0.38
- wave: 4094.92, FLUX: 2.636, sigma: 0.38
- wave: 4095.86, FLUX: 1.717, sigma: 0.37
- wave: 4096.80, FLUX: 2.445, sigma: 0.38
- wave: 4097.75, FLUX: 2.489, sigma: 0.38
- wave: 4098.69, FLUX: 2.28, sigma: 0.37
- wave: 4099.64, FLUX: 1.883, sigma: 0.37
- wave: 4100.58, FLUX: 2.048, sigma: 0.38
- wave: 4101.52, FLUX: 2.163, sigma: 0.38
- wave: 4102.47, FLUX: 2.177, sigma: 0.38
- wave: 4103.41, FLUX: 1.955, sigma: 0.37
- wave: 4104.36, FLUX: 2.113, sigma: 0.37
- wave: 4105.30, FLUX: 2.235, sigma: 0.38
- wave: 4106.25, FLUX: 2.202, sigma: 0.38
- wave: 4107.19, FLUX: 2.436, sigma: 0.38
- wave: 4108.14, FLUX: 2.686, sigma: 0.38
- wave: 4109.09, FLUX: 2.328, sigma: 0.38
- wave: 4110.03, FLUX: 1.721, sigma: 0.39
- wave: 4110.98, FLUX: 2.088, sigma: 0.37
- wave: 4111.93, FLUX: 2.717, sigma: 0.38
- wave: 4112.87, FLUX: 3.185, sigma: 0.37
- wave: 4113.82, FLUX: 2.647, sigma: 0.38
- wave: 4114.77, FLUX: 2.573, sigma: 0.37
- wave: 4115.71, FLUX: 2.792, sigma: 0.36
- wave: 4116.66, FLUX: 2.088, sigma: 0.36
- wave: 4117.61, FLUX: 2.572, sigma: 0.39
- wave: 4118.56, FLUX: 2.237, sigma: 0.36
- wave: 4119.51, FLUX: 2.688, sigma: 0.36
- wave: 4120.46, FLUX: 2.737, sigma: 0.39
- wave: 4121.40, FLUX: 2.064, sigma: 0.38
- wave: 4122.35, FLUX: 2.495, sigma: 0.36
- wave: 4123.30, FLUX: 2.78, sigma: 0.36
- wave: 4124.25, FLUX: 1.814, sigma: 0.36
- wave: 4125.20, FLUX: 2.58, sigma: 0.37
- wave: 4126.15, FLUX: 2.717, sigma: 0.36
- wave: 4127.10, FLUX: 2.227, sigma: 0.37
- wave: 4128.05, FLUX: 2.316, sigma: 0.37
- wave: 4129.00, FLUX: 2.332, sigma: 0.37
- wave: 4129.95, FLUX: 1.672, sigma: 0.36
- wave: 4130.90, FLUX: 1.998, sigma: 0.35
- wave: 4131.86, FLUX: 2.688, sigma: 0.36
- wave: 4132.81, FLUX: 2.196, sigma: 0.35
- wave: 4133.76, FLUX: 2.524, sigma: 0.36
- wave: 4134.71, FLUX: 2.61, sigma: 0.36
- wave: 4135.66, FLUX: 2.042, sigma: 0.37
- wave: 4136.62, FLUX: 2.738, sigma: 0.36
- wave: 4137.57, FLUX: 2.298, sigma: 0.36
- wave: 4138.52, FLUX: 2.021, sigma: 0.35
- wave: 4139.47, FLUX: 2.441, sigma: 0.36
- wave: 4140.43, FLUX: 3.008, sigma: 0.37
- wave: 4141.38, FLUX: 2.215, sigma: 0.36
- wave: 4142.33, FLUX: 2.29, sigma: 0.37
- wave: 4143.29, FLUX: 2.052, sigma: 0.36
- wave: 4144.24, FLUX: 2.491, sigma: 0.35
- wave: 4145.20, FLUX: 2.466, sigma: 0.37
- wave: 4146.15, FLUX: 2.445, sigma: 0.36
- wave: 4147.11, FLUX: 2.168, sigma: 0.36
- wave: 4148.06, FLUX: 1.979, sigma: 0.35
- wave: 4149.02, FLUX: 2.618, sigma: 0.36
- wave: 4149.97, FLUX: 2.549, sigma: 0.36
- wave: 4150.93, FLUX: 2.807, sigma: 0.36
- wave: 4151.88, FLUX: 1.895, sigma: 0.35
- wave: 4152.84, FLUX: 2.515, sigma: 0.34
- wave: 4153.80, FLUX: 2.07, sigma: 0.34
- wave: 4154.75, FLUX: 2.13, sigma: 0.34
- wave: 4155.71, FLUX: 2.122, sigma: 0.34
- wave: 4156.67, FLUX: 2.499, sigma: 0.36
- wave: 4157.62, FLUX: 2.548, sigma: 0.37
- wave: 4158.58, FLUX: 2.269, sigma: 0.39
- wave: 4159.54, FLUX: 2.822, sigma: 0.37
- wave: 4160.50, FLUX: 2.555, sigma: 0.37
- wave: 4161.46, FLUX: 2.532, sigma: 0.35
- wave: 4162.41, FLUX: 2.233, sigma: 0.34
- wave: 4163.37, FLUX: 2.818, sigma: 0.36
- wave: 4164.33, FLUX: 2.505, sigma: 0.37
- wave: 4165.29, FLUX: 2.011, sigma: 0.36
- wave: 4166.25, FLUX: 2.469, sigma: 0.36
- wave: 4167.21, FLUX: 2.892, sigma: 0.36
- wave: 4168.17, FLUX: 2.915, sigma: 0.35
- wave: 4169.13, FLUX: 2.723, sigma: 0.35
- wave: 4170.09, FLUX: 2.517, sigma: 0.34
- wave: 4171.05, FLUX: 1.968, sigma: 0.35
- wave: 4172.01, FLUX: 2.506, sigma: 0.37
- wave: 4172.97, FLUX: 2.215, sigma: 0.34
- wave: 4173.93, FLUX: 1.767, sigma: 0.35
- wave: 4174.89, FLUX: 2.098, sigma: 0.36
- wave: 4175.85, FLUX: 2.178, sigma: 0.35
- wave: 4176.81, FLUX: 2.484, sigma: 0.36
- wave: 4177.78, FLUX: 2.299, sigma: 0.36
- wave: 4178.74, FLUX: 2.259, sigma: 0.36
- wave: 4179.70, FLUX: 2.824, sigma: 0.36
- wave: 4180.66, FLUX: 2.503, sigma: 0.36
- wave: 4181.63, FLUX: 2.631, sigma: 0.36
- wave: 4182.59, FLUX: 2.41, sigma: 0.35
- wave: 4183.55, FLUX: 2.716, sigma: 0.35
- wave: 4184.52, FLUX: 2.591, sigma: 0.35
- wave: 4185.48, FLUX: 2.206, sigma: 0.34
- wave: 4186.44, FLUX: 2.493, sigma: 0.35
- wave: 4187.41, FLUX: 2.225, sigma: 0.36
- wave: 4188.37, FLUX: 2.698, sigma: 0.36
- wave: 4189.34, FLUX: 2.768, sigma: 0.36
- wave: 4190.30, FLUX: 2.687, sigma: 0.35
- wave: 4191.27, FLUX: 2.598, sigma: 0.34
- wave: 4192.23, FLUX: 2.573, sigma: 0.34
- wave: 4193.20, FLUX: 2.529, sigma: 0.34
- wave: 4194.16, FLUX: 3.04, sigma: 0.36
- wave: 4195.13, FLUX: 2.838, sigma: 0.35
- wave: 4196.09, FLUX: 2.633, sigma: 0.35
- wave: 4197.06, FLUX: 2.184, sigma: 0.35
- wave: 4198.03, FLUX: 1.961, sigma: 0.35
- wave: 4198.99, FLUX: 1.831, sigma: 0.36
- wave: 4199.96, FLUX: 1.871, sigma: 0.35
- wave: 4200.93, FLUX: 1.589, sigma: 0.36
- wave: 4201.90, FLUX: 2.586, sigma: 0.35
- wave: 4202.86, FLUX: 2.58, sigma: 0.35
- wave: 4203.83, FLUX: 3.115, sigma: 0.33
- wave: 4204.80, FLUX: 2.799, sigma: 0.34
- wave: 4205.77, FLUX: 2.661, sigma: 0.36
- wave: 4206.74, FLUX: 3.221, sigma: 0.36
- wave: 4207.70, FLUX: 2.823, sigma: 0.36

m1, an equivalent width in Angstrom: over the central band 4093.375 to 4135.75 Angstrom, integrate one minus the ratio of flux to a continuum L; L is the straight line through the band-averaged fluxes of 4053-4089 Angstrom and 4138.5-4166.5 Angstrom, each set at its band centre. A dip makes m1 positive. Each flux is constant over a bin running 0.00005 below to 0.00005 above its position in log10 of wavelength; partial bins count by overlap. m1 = 1.7 Angstrom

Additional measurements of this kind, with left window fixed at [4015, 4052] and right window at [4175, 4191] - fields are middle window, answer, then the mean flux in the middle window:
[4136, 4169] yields 0.7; 2.42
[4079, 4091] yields -1.4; 2.74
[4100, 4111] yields 1.3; 2.18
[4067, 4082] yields 0.2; 2.42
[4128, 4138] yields 0.7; 2.31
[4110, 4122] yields -0.1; 2.5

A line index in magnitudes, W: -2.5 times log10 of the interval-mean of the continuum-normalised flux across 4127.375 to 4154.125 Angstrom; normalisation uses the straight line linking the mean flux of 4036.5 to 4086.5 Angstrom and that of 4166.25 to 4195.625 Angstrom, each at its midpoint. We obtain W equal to 0.073 mag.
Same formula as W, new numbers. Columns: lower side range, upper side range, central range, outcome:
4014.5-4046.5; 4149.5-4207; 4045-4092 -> -0.03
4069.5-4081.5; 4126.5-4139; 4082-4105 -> -0.07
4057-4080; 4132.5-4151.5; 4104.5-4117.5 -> -0.01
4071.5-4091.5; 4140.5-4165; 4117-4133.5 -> 0.05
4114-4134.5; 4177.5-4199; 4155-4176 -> 0.02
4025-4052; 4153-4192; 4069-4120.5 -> -0.04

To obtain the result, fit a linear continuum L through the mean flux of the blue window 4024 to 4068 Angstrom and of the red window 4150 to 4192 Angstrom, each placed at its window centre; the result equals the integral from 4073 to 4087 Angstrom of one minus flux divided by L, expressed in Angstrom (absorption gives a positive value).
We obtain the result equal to -0.8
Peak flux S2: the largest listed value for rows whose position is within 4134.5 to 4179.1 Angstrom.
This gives 3.008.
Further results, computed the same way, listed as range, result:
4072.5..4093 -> 3.205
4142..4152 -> 2.807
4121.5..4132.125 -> 2.78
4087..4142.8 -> 3.185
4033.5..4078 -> 3.089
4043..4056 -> 2.818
